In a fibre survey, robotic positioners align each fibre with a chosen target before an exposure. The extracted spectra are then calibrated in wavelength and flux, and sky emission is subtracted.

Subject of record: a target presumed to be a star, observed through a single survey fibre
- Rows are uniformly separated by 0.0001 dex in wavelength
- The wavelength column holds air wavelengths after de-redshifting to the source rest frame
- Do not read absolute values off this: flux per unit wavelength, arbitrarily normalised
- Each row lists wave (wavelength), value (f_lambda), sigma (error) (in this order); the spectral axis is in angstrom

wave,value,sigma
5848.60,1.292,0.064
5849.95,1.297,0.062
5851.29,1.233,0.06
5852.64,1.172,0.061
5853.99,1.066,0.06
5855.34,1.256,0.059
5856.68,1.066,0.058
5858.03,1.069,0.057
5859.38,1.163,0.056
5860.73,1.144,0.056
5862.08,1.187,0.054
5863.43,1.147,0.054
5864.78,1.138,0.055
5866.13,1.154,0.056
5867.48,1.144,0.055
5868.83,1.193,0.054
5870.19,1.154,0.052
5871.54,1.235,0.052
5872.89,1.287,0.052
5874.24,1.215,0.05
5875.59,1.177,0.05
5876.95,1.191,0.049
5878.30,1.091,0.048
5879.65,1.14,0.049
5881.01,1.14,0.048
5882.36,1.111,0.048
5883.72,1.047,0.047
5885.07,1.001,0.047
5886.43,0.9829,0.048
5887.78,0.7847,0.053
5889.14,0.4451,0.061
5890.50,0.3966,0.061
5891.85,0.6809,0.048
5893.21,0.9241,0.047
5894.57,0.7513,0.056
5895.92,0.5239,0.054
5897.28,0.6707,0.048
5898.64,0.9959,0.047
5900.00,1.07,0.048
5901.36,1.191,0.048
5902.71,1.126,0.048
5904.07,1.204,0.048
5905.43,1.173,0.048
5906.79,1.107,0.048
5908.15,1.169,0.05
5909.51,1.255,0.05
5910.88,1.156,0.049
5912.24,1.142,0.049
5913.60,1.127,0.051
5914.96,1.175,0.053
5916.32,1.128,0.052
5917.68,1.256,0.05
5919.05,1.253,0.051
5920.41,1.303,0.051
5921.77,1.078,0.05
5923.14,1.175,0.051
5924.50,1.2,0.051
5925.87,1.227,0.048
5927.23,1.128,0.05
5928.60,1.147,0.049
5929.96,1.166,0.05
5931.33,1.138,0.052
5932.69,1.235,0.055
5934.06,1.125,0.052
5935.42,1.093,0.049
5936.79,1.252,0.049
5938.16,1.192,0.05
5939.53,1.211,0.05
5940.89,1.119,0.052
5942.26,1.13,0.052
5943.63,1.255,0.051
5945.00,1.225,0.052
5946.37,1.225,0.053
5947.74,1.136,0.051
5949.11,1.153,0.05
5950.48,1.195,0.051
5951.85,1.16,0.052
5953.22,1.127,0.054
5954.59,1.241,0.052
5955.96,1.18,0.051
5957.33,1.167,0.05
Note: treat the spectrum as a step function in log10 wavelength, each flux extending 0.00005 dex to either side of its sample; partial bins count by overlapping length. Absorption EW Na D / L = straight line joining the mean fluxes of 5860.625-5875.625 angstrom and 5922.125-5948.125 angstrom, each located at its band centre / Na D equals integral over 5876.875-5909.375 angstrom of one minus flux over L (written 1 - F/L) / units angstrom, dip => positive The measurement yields 6.2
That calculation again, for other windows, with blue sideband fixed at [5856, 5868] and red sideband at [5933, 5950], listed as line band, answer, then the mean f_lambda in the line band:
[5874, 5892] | 2.93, 0.959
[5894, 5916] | 1.96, 1.06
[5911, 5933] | -0.21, 1.18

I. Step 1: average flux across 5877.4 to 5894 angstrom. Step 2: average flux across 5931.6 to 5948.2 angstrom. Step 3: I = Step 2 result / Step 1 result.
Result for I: 1.32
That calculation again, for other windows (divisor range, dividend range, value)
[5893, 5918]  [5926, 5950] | 1.11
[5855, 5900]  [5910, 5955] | 1.16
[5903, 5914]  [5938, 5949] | 1.02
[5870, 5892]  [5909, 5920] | 1.18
